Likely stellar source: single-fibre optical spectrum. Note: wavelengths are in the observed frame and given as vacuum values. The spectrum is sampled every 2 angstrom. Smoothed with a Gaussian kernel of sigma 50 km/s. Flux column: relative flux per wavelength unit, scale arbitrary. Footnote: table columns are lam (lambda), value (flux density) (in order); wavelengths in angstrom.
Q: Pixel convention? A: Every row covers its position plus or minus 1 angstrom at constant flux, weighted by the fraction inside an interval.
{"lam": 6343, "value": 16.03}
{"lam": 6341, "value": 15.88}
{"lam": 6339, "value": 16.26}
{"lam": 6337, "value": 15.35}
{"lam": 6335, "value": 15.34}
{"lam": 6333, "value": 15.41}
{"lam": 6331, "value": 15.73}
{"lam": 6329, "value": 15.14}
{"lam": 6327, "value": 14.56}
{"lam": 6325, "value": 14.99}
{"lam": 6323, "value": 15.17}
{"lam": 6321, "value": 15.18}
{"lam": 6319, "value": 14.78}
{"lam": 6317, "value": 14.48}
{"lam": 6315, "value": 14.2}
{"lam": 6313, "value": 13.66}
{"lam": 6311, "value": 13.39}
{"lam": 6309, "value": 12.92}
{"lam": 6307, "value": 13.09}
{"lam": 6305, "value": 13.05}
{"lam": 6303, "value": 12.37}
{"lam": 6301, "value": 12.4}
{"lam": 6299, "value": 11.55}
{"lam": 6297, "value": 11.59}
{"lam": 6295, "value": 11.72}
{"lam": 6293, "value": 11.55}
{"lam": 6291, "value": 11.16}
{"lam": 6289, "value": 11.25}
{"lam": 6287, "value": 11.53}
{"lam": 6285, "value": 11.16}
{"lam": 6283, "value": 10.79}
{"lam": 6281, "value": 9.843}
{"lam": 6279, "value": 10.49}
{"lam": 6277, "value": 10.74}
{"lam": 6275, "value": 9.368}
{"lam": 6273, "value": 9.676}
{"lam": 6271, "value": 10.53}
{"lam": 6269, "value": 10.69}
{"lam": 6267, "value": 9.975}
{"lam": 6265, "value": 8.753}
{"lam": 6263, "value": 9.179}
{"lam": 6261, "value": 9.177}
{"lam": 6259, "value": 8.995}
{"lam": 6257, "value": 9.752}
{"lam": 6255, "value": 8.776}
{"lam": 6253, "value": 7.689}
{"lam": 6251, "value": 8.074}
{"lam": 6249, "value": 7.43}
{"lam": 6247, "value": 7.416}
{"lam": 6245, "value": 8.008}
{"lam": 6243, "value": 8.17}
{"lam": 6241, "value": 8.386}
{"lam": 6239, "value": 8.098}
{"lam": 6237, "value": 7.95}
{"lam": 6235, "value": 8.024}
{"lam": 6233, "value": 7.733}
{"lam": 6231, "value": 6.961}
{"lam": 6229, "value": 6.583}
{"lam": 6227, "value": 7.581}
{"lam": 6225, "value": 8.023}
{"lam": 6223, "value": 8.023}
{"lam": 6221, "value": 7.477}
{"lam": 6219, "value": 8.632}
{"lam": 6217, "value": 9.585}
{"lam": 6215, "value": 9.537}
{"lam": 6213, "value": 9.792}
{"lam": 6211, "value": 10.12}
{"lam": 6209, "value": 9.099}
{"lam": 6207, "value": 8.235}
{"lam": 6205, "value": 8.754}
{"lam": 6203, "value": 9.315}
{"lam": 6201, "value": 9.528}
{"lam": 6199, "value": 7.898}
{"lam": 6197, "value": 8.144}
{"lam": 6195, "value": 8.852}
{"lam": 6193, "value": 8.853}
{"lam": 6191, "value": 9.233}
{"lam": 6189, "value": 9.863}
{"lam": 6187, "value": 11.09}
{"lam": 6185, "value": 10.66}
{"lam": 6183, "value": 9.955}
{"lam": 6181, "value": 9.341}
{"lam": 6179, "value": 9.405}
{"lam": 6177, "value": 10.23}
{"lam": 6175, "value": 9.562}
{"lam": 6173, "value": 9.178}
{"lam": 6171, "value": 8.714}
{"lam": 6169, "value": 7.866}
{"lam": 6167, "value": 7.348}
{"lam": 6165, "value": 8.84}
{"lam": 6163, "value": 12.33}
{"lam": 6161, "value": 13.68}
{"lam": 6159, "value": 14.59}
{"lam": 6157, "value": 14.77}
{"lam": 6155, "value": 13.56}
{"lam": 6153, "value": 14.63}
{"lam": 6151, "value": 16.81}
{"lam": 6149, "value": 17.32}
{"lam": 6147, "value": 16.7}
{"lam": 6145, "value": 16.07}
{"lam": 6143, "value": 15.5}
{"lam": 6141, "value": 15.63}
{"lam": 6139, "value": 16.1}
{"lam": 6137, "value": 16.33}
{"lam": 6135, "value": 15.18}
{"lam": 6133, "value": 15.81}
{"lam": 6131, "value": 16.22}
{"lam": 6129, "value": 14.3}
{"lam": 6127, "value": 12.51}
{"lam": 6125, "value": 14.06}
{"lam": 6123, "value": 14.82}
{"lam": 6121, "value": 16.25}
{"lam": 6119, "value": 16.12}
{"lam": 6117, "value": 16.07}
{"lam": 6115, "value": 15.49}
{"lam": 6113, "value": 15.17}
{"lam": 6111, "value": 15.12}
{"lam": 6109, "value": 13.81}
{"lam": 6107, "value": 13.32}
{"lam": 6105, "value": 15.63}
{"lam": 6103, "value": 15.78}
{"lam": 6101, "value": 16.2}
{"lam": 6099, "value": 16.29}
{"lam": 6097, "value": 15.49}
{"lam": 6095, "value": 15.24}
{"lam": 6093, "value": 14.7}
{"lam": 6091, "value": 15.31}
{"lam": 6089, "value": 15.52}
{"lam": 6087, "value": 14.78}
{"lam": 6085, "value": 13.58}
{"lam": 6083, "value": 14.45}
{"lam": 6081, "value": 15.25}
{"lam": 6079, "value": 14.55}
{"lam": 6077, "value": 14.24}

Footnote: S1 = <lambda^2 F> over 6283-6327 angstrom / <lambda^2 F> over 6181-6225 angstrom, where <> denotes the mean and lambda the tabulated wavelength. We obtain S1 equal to 1.46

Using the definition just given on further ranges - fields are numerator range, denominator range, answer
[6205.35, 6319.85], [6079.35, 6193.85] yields 0.76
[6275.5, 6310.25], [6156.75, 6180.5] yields 1.16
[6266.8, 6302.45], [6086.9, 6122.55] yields 0.75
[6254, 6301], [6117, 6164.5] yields 0.72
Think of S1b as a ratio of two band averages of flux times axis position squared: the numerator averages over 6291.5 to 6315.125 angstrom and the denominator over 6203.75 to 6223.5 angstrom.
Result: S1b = 1.44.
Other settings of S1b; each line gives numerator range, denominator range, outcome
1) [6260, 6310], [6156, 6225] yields 1.18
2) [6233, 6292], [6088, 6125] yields 0.64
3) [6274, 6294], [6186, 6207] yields 1.22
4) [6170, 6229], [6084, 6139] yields 0.62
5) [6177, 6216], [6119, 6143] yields 0.63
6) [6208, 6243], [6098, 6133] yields 0.57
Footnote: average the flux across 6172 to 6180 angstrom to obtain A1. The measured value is 9.59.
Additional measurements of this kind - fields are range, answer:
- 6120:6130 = 14.4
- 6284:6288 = 11.3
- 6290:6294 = 11.4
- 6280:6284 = 10.3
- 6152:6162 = 14.2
